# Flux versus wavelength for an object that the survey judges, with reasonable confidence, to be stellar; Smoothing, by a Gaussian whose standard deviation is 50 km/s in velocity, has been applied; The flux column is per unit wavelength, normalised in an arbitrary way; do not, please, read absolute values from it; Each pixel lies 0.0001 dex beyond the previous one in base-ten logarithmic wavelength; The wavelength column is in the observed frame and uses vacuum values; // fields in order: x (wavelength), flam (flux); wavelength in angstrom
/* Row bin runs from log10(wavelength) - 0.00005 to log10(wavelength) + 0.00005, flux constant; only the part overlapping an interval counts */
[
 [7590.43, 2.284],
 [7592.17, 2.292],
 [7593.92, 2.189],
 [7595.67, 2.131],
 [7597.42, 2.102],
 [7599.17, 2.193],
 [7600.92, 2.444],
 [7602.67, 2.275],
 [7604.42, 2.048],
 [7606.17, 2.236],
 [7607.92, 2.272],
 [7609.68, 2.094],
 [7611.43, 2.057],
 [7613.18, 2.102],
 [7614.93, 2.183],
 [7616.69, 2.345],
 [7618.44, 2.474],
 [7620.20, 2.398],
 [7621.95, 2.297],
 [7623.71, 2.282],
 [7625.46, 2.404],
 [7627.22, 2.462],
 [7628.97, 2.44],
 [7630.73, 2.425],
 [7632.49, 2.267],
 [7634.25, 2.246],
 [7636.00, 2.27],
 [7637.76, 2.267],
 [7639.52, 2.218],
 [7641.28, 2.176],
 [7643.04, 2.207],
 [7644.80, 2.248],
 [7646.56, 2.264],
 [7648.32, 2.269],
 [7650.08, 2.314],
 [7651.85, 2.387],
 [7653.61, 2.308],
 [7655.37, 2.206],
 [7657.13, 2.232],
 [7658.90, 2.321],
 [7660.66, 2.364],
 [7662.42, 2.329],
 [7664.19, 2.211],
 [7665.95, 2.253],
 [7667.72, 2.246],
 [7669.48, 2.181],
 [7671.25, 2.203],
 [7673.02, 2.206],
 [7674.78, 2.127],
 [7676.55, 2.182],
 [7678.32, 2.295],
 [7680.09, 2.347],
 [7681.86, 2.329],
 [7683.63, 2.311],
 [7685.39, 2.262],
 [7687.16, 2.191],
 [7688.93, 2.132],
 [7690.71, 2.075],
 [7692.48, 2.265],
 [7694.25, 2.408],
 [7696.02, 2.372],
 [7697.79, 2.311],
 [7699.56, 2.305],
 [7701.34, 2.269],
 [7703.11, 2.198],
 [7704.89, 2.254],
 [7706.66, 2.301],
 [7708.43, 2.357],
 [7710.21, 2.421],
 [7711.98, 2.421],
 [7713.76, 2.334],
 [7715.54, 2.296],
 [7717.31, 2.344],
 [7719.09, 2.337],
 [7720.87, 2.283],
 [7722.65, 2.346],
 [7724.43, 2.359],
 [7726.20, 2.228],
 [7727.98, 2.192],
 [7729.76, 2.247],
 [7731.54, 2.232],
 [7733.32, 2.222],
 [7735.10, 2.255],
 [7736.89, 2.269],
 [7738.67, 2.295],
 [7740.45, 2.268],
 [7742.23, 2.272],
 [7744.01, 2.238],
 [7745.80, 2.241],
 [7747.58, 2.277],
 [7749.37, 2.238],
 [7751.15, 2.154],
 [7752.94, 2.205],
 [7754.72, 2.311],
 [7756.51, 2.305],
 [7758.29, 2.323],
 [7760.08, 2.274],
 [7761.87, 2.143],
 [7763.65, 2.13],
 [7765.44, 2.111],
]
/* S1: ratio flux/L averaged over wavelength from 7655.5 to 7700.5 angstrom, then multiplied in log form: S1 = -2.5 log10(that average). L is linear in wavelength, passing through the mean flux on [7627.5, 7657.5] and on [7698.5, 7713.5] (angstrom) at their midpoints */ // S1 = 0.021 mag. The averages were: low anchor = 2.28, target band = 2.26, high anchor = 2.32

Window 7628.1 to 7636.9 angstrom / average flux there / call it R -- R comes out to 2.33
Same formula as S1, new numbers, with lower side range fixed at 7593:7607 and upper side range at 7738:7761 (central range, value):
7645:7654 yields -0.039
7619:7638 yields -0.063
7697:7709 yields -0.019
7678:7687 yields -0.032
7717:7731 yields -0.018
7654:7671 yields -0.016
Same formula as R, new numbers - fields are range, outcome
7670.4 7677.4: 2.18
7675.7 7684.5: 2.29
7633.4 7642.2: 2.24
